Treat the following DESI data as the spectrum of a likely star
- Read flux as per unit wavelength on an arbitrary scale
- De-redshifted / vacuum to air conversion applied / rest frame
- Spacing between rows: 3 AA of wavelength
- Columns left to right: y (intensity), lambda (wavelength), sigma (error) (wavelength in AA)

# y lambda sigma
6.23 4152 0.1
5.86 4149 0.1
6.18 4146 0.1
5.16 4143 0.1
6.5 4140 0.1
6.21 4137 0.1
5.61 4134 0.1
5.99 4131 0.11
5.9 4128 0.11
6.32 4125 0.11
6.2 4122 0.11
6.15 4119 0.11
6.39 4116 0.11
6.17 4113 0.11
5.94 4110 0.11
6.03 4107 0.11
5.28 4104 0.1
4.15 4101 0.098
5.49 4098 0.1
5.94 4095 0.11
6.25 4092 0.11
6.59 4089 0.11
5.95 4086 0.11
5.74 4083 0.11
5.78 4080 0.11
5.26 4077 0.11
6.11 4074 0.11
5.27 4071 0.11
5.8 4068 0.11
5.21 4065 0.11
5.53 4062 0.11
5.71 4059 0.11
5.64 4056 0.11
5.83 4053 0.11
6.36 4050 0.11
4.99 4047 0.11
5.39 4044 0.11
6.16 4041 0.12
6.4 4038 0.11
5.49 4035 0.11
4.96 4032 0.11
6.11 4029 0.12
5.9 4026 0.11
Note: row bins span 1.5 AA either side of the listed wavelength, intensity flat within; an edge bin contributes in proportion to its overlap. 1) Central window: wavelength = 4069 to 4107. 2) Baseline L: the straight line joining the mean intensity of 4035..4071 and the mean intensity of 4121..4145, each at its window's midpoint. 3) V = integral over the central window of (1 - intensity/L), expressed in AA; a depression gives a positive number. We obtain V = 1.0 AA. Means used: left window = 5.7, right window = 5.99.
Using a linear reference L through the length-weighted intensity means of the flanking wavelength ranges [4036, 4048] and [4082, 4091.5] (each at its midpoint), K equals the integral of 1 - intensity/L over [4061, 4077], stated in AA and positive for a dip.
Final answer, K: 1.1 AA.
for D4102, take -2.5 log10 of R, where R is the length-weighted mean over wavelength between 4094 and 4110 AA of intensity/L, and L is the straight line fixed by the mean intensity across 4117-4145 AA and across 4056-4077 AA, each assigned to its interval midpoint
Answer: 0.079 mag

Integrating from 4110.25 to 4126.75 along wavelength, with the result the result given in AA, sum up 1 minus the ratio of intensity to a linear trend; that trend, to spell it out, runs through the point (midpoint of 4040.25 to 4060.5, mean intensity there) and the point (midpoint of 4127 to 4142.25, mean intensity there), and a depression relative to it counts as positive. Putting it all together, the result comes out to -0.8 AA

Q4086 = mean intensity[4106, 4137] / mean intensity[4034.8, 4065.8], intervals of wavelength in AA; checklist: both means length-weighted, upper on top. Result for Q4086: 1.1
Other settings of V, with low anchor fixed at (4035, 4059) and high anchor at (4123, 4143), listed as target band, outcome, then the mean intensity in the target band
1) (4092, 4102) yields 0.9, 5.4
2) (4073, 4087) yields 0.3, 5.75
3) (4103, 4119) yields -0.1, 6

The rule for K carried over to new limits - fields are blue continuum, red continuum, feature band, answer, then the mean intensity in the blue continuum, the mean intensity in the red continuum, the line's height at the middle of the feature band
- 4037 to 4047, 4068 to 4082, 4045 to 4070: 0.5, 5.81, 5.63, 5.73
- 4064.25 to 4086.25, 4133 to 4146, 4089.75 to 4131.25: -0.6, 5.64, 5.92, 5.79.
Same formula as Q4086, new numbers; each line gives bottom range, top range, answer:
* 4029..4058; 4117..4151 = 1.05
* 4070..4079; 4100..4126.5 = 1.05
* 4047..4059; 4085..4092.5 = 1.08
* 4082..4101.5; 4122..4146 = 1.03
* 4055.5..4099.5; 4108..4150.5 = 1.05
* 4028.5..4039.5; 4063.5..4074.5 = 0.97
